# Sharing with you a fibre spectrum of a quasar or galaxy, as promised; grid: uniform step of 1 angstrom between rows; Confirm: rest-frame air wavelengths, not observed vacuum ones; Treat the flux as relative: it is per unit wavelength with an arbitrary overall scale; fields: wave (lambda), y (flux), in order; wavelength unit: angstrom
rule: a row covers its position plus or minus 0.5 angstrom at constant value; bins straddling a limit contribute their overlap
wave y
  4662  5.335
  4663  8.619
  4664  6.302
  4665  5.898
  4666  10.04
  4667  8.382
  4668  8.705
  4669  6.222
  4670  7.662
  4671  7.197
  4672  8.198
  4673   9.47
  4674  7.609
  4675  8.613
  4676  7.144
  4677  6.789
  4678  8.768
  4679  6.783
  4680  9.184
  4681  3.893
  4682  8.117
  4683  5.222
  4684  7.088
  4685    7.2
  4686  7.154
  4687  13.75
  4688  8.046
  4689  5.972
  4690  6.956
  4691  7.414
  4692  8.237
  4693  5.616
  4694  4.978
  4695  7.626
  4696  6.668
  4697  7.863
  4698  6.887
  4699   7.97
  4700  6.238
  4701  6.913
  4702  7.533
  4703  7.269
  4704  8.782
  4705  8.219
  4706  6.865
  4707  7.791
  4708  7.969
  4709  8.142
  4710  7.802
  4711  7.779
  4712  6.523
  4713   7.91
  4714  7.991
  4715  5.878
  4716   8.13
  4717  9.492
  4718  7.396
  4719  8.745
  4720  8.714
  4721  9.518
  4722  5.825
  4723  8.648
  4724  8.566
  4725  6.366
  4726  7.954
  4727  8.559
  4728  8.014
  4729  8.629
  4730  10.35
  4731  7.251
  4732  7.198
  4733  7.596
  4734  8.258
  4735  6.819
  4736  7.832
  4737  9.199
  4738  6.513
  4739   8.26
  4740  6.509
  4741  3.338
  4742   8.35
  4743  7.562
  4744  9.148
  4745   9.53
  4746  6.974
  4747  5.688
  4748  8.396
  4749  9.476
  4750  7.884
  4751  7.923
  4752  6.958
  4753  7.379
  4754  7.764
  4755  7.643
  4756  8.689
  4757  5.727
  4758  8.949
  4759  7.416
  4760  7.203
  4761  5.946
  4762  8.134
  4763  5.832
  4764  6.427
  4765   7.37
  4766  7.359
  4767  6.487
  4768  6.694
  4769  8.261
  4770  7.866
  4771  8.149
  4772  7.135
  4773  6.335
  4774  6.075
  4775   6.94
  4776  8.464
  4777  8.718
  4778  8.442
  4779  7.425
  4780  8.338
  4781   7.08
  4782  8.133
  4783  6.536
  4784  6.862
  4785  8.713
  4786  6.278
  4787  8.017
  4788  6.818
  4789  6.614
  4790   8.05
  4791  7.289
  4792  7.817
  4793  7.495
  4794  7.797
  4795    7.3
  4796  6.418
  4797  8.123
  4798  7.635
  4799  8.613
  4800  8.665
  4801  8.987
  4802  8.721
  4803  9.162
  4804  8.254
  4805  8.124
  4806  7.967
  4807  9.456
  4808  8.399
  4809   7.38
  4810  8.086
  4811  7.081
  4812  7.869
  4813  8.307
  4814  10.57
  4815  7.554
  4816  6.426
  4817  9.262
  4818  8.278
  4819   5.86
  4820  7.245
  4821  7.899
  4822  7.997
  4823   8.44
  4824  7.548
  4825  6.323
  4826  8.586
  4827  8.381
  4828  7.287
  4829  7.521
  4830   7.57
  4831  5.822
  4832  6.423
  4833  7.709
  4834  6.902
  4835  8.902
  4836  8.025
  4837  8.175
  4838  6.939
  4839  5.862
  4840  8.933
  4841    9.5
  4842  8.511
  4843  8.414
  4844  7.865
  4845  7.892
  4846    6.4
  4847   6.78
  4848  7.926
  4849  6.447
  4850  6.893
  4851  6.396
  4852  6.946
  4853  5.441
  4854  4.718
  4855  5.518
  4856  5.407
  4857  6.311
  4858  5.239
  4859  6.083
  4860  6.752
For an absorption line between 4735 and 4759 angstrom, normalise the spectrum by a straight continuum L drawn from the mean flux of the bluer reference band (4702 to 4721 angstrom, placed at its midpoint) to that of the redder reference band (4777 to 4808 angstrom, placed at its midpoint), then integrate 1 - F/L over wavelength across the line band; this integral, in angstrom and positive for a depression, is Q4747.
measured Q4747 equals 0.79 angstrom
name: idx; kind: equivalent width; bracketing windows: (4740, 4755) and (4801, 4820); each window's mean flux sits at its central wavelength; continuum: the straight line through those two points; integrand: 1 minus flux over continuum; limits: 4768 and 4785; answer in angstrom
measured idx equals 0.6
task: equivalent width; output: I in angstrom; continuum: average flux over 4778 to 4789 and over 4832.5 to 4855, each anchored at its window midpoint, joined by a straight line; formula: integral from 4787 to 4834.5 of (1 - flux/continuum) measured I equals -2.7 angstrom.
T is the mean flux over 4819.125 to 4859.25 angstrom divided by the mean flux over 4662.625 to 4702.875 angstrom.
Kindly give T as 1.0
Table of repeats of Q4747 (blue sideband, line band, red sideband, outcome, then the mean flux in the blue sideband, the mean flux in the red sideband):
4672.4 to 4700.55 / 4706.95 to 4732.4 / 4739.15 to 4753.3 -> -1.7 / 7.4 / 7.53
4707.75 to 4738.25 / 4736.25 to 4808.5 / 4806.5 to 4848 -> 2.2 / 7.93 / 7.77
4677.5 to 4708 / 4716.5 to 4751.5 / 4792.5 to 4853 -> -1.9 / 7.38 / 7.75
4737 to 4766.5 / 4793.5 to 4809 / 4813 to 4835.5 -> -1.3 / 7.42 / 7.67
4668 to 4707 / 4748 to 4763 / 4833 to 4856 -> -0.5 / 7.45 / 7.21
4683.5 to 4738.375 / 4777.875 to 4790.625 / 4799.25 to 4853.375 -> 0.5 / 7.72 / 7.76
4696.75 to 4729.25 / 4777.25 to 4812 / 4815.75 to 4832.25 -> -1.2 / 7.78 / 7.49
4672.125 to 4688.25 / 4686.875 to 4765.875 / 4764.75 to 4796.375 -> 0.2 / 7.81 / 7.42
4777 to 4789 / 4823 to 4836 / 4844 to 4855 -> -1.1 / 7.53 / 6.59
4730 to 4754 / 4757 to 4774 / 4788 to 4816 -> 1.4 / 7.63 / 8.01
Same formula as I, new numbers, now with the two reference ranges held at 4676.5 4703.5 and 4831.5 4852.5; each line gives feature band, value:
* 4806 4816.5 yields -0.9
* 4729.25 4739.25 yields -0.8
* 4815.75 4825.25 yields -0.1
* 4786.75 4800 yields -0.2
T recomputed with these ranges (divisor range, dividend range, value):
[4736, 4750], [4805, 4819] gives 1.06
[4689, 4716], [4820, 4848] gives 1.05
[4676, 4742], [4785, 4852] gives 1.02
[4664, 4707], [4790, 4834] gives 1.05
